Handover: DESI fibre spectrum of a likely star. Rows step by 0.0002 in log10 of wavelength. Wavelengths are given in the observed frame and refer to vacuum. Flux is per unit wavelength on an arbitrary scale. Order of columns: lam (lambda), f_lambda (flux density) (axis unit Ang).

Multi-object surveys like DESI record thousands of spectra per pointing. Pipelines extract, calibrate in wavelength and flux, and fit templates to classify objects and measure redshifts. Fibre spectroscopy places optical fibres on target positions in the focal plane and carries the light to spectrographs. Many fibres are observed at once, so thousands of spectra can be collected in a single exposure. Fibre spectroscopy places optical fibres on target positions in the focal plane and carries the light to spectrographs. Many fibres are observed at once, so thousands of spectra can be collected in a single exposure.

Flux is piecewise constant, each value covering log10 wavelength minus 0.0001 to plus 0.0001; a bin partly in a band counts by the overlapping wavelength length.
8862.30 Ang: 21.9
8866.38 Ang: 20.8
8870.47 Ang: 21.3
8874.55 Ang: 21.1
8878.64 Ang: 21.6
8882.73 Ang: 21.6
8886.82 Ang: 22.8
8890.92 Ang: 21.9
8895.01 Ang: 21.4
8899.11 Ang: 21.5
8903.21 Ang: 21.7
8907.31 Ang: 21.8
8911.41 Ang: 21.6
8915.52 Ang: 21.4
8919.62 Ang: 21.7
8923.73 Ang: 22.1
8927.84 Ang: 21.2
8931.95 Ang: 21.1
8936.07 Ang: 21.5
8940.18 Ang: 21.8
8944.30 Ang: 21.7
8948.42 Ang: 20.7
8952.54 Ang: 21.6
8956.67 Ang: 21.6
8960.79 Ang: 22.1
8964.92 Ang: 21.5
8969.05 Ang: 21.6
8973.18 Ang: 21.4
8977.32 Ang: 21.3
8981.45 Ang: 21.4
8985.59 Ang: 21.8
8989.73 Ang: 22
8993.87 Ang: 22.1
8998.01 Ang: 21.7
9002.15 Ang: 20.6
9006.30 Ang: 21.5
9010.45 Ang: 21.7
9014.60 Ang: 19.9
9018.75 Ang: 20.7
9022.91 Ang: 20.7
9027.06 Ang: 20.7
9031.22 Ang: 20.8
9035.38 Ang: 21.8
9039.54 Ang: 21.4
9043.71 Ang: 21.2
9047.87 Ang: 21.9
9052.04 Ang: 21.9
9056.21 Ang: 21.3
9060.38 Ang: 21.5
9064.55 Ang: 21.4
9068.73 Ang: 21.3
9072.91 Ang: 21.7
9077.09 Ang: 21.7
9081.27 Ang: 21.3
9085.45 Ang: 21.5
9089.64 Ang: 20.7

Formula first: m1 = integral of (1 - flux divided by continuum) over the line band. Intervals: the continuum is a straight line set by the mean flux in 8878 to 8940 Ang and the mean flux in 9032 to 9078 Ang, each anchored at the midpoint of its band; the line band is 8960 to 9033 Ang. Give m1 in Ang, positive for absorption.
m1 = 1.0 Ang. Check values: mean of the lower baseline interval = 21.7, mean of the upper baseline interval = 21.5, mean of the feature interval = 21.3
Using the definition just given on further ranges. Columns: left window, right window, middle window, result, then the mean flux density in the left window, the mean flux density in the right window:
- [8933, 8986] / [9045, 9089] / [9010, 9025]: 0.6 Ang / 21.5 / 21.5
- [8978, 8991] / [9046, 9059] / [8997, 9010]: 0.2 Ang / 21.7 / 21.7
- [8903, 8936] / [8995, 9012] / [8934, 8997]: -0.4 Ang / 21.6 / 21.4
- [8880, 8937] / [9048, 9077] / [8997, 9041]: 1.1 Ang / 21.7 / 21.6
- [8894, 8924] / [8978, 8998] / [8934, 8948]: 0.1 Ang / 21.6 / 21.8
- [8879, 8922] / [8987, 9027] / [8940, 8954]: 0.1 Ang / 21.7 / 21.2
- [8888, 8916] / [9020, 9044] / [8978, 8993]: -0.3 Ang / 21.7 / 21.1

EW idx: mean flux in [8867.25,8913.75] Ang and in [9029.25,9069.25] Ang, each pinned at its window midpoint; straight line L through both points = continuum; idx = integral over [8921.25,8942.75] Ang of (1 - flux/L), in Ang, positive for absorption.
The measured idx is 0.0 Ang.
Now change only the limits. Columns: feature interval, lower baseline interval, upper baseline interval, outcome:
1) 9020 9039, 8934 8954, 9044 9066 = 0.5 Ang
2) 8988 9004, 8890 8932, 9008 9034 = -0.5 Ang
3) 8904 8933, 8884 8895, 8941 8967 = 0.4 Ang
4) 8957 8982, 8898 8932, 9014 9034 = -0.5 Ang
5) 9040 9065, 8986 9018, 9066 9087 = -0.1 Ang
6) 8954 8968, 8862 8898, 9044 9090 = -0.1 Ang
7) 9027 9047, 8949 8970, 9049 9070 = 0.2 Ang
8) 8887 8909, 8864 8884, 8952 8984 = -0.4 Ang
